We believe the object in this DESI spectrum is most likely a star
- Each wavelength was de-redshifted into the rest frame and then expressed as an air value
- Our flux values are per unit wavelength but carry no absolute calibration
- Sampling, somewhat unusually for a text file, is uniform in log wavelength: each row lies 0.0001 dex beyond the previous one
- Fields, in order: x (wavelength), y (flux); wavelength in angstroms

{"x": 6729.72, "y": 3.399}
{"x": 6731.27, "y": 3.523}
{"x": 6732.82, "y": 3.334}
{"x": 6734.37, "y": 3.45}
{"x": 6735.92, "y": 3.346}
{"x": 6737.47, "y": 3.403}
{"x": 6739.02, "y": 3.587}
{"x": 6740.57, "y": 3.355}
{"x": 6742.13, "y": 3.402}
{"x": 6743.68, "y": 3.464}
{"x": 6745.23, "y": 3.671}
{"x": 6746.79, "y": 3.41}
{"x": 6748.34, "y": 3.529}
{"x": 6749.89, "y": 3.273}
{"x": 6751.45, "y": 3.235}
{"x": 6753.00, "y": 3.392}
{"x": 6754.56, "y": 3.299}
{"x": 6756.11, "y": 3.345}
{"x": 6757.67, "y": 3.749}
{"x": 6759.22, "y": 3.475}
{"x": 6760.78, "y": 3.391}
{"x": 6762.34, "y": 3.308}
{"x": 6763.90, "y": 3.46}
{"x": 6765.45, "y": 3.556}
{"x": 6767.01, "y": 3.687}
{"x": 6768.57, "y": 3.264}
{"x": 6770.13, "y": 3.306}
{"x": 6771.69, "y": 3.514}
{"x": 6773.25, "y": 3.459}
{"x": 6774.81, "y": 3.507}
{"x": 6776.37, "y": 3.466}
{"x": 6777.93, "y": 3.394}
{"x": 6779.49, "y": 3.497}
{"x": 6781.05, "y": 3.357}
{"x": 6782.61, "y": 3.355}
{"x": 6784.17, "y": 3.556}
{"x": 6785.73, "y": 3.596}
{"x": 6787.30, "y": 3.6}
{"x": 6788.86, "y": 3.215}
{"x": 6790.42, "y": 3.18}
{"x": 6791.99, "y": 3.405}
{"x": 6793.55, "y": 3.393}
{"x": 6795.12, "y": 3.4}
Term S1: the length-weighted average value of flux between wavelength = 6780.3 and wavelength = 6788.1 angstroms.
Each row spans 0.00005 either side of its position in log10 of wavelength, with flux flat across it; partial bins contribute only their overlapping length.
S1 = 3.49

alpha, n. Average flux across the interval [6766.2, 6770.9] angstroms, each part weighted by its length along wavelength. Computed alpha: 3.42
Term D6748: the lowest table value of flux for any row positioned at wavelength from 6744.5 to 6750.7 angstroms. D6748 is 3.273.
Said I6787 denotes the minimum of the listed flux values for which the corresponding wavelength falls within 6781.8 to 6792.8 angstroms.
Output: 3.18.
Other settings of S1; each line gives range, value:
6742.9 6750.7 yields 3.47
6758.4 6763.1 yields 3.4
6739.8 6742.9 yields 3.37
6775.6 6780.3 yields 3.45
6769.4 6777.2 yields 3.45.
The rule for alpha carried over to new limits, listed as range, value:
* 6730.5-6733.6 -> 3.43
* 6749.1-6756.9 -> 3.31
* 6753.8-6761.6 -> 3.45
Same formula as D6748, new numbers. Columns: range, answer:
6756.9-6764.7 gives 3.308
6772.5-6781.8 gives 3.357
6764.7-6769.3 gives 3.264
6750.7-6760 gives 3.235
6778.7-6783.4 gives 3.355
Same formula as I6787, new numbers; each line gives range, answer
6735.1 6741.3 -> 3.346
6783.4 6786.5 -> 3.556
